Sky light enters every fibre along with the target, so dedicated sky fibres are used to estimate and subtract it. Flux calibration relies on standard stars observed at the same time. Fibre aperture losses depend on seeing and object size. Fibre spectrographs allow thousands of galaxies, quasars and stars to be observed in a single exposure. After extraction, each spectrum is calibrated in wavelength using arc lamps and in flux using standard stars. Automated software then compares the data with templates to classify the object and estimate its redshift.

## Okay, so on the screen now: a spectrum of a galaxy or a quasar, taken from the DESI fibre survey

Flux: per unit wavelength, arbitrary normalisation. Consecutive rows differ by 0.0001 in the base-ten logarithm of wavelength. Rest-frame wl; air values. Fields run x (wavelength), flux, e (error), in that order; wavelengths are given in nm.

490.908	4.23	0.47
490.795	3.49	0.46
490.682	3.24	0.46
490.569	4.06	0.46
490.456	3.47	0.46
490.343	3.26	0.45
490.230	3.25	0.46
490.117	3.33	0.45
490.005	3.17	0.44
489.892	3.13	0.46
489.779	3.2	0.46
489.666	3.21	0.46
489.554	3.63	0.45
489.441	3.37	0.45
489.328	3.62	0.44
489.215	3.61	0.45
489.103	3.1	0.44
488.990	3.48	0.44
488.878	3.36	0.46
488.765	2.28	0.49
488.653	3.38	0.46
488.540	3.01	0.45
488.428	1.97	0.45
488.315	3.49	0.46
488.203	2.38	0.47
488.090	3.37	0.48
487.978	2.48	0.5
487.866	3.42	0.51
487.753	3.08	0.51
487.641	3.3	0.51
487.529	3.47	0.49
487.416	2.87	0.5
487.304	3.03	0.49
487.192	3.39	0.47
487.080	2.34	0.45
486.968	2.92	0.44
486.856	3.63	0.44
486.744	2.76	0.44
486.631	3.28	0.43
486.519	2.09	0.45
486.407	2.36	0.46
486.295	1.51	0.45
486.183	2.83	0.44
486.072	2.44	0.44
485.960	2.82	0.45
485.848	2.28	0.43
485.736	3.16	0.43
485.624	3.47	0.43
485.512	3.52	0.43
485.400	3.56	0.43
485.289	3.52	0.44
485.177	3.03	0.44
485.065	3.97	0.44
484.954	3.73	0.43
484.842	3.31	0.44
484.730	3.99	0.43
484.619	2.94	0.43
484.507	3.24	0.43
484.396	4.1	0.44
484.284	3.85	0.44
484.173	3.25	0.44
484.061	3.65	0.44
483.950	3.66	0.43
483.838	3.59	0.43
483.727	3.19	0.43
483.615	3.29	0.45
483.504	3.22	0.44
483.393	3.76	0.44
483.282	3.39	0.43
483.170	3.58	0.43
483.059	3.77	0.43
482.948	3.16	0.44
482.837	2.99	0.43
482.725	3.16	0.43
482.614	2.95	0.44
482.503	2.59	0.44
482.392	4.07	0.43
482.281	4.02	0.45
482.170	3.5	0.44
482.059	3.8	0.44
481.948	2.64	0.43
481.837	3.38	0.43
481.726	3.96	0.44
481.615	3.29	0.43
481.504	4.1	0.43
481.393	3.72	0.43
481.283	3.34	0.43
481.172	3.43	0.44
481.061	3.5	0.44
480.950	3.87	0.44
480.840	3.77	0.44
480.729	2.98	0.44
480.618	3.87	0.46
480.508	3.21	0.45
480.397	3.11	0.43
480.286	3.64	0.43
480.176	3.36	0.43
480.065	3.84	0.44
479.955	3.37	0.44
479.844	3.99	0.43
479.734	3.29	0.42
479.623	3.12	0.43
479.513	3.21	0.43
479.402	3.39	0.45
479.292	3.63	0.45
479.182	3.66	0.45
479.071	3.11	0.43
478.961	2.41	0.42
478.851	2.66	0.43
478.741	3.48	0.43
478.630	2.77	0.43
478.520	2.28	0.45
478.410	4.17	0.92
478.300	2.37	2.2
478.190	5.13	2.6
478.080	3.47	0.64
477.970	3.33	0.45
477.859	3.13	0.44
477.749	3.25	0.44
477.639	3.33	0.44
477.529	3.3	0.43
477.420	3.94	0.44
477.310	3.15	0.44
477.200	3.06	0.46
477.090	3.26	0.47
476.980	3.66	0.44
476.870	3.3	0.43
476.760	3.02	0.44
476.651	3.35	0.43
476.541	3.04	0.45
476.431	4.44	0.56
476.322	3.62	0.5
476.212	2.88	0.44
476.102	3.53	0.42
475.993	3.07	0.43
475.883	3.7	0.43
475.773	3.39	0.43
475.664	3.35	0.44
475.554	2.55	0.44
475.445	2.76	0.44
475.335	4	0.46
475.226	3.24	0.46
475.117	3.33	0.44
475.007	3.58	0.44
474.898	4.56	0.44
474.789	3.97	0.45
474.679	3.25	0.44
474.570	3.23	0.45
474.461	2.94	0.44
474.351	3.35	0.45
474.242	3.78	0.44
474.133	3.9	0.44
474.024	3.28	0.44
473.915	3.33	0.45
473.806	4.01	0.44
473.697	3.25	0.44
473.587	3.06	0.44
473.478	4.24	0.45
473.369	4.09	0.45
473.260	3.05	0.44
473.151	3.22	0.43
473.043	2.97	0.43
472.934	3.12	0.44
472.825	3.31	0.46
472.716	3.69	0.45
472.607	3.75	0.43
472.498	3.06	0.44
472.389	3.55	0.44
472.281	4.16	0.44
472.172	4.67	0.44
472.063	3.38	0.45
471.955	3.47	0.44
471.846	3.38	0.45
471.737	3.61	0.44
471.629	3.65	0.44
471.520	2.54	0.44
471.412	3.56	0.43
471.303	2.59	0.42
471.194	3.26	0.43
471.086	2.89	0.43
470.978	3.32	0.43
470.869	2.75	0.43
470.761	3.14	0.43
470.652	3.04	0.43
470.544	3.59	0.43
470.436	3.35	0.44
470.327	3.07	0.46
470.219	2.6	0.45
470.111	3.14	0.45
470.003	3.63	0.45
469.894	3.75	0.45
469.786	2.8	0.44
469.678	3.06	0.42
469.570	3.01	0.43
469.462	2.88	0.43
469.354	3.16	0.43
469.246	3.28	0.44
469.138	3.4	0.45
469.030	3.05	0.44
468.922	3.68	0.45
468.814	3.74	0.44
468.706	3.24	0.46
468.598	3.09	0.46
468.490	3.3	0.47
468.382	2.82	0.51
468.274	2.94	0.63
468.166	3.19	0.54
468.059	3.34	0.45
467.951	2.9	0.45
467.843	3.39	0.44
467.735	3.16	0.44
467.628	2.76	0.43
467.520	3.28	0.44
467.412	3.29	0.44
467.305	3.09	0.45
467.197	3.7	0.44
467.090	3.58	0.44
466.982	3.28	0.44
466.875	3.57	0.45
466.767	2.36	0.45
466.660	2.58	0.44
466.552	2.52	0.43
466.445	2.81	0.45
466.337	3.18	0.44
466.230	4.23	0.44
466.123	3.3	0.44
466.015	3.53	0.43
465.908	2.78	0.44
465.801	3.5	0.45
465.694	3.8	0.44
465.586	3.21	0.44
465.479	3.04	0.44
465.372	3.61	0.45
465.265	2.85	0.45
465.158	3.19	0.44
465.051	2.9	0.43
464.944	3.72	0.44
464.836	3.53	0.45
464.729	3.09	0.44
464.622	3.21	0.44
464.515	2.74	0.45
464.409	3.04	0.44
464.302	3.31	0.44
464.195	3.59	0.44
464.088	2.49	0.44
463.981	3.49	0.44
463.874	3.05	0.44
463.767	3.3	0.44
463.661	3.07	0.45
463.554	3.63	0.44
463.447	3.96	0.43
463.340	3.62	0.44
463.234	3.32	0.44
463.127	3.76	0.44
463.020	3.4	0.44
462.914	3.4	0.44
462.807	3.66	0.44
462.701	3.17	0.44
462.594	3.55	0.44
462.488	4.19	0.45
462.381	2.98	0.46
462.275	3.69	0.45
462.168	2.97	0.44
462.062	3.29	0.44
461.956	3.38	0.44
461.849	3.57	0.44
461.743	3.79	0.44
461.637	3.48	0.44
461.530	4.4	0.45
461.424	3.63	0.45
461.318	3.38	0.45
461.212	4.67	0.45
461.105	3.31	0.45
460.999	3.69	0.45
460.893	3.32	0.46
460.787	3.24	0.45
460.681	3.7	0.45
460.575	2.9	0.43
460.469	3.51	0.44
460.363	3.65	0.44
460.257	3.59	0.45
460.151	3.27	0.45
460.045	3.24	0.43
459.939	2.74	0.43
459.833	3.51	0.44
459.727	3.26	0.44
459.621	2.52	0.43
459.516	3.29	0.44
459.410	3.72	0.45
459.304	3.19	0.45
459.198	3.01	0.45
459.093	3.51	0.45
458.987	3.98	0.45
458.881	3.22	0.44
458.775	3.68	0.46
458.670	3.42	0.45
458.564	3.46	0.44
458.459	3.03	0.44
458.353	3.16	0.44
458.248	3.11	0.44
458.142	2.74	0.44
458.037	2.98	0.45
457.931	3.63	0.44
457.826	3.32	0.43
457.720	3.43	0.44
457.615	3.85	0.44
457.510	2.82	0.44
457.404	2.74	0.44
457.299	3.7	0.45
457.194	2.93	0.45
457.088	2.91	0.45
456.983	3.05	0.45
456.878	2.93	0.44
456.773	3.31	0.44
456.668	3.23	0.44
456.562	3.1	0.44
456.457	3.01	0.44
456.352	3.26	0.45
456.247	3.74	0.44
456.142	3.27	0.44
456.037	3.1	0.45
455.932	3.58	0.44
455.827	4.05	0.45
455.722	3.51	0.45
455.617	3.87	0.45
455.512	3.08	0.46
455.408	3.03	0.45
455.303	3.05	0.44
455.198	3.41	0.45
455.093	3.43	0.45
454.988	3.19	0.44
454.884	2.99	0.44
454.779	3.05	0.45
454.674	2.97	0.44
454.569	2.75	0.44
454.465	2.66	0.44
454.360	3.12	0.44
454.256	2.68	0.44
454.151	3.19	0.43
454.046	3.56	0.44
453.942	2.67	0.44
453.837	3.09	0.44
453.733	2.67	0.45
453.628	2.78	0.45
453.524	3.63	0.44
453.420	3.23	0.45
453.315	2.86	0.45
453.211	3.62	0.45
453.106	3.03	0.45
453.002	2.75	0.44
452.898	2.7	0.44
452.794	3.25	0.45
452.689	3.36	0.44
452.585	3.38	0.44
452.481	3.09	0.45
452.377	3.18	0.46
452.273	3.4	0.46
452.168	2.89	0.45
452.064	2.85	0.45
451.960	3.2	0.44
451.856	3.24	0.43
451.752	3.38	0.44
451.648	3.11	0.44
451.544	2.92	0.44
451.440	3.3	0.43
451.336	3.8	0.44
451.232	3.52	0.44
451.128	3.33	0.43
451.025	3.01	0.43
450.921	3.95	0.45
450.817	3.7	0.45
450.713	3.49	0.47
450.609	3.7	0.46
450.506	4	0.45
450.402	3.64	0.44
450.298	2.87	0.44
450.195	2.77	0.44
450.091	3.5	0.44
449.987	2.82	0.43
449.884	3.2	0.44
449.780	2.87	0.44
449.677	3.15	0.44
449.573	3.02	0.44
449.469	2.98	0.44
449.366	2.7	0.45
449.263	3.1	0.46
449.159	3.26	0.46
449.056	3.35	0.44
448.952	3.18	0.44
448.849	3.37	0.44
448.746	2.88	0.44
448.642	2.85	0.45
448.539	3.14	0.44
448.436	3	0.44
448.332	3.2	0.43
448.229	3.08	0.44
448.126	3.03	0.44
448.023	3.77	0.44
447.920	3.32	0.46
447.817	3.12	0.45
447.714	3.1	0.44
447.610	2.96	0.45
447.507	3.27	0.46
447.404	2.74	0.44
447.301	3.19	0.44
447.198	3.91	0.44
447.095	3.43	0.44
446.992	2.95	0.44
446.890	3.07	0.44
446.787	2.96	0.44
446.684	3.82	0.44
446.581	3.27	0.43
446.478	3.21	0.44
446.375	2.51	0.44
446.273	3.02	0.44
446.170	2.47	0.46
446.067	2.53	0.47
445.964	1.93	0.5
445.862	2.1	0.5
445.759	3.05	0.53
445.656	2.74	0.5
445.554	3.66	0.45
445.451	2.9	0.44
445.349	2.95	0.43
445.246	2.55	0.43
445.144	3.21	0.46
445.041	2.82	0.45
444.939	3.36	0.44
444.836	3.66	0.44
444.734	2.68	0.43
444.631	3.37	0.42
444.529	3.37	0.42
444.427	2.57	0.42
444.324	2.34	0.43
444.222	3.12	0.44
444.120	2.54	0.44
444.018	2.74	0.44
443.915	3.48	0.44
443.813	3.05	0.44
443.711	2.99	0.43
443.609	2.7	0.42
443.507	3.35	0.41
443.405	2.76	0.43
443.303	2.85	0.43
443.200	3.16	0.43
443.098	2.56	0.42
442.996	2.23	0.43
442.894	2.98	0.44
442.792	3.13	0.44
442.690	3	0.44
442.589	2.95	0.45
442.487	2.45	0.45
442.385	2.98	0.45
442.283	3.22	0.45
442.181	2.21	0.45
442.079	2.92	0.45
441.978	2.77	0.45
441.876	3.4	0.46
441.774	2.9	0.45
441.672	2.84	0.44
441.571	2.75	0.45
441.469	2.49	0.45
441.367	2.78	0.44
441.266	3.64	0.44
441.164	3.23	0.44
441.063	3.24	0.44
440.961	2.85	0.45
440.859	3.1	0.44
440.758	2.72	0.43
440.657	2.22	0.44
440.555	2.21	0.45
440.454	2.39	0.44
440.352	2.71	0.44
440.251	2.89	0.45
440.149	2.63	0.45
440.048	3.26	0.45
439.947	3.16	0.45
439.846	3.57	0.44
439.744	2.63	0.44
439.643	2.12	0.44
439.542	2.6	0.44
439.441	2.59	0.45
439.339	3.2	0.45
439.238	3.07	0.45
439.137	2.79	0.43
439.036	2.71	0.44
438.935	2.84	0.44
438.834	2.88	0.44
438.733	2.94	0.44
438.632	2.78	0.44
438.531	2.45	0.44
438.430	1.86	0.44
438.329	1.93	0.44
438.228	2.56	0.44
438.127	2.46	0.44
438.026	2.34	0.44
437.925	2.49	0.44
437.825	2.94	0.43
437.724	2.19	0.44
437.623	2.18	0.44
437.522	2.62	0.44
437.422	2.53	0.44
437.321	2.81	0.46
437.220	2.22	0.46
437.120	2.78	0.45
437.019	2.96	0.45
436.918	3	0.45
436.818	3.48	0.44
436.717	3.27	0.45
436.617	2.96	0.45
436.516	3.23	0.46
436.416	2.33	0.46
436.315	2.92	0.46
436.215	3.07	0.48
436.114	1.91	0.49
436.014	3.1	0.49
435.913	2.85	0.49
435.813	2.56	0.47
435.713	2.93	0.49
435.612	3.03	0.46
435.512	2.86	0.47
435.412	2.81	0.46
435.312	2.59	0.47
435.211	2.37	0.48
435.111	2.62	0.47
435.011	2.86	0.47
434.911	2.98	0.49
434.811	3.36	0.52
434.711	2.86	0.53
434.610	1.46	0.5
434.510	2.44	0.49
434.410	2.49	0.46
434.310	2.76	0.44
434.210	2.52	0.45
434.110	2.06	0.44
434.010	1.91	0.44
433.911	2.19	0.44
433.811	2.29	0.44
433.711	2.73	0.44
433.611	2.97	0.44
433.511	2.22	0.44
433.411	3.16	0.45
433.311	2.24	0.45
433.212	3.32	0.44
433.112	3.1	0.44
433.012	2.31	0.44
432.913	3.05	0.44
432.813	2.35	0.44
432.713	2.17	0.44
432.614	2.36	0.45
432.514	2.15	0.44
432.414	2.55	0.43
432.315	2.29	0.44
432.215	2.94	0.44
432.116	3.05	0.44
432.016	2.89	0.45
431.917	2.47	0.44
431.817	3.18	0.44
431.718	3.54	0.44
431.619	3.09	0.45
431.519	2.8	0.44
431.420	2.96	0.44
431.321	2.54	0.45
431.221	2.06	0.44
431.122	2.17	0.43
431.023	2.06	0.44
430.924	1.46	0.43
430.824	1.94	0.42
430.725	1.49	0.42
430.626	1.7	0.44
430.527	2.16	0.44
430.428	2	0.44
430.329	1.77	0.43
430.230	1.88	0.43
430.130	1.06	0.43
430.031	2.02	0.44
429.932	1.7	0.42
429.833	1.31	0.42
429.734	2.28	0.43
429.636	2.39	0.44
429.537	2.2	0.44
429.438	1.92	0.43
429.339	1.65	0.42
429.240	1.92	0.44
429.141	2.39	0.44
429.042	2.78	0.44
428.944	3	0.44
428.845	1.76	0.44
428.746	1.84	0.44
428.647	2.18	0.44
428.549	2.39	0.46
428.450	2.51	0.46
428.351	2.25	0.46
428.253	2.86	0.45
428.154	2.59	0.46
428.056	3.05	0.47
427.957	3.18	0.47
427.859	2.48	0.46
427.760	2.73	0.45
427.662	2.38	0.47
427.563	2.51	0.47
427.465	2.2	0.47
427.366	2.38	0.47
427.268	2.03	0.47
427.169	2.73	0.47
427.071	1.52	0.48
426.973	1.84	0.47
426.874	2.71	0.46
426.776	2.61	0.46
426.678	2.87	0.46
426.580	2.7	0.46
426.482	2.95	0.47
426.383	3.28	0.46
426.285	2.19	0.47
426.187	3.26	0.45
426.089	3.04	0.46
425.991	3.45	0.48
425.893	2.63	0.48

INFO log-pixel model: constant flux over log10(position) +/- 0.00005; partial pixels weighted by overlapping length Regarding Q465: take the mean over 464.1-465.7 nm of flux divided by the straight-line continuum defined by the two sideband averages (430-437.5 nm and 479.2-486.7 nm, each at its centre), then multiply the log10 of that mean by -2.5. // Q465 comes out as -0.05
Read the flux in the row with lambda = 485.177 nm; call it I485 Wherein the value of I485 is 3.03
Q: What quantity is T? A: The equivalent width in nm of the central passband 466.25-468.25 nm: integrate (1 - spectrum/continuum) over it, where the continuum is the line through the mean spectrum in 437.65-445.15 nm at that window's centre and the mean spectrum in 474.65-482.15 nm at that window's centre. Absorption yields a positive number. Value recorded 0.06 nm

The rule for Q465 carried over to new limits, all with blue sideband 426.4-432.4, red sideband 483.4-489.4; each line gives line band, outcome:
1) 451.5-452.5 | -0.17 mag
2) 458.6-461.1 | -0.21 mag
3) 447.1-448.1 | -0.25 mag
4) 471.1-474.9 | -0.17 mag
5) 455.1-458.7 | -0.19 mag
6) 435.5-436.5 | -0.14 mag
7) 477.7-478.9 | -0.08 mag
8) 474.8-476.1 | -0.15 mag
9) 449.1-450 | -0.15 mag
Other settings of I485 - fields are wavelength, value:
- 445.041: 2.82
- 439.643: 2.12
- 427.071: 1.52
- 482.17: 3.5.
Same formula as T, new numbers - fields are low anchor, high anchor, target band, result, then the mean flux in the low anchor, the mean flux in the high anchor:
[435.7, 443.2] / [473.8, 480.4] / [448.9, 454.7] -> -0.39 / 2.77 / 3.38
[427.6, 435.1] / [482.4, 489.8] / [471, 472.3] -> -0.19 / 2.4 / 3.18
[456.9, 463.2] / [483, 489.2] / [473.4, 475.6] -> -0.15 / 3.38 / 3.16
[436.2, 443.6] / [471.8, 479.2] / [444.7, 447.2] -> -0.07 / 2.78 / 3.41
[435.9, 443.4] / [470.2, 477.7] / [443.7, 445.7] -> -0.10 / 2.77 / 3.39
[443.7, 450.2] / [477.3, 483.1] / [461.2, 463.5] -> -0.27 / 3.04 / 3.4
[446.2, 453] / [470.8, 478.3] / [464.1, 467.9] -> 0.15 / 3.2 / 3.42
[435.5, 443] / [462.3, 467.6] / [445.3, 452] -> -0.41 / 2.77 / 3.29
